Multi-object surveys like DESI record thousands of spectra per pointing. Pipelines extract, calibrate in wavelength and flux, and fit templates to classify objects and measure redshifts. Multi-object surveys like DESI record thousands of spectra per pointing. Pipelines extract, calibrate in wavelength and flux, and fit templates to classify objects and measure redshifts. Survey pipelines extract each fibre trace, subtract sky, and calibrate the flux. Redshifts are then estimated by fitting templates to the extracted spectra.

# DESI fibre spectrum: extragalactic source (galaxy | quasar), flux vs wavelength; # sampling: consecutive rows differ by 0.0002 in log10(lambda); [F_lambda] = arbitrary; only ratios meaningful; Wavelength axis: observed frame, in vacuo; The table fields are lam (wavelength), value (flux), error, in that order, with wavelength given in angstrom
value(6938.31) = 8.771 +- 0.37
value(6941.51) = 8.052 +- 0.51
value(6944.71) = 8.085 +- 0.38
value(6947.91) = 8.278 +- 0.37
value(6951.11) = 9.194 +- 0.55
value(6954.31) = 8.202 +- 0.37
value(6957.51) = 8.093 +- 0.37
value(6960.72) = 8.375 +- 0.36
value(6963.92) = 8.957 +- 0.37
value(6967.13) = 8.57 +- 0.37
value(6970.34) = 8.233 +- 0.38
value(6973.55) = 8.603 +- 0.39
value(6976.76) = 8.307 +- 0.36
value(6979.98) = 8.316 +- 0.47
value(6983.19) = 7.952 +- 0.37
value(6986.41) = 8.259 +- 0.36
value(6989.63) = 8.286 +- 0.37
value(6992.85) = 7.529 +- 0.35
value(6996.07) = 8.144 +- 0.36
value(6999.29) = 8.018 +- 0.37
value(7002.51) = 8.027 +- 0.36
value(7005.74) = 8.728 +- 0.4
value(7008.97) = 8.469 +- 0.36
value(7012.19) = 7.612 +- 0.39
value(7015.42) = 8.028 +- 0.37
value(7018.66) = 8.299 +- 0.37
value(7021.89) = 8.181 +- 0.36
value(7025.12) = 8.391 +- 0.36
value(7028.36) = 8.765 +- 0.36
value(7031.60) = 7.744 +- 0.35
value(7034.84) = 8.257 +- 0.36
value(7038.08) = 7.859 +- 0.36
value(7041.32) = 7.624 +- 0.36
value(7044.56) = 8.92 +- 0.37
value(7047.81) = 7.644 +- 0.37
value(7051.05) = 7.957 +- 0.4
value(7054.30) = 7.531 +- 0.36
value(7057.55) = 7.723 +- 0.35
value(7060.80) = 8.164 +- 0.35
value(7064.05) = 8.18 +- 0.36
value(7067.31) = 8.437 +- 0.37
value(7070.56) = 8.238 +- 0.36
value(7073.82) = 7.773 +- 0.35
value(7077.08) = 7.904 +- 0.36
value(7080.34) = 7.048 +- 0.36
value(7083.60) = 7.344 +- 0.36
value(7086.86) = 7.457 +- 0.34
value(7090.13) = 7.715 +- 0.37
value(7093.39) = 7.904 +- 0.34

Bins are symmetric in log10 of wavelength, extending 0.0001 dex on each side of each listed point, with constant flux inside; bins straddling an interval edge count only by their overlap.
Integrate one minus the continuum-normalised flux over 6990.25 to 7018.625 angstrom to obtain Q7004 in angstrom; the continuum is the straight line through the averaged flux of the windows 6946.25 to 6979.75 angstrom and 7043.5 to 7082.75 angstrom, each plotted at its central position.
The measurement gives 0.5 angstrom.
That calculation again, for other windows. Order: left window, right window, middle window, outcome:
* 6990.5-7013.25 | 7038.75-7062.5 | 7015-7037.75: -0.60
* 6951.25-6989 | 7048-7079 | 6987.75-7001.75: 0.46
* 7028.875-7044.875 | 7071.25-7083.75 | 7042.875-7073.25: -1.02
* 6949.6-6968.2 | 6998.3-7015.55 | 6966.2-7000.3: 0.67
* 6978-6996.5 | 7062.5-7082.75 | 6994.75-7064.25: -0.94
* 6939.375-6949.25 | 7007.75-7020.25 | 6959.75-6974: -0.72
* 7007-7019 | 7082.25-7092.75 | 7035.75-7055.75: -0.21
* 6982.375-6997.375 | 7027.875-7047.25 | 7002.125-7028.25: -0.56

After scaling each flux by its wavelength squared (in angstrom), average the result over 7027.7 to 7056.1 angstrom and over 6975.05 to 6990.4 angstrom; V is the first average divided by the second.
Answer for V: 1.0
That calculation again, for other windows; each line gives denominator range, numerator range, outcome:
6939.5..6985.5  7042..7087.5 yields 0.97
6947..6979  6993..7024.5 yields 0.97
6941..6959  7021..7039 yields 1.01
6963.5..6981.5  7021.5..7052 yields 0.98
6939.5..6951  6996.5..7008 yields 1.01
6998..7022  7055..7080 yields 0.99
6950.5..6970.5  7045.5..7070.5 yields 0.97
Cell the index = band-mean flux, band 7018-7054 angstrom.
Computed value 8.12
